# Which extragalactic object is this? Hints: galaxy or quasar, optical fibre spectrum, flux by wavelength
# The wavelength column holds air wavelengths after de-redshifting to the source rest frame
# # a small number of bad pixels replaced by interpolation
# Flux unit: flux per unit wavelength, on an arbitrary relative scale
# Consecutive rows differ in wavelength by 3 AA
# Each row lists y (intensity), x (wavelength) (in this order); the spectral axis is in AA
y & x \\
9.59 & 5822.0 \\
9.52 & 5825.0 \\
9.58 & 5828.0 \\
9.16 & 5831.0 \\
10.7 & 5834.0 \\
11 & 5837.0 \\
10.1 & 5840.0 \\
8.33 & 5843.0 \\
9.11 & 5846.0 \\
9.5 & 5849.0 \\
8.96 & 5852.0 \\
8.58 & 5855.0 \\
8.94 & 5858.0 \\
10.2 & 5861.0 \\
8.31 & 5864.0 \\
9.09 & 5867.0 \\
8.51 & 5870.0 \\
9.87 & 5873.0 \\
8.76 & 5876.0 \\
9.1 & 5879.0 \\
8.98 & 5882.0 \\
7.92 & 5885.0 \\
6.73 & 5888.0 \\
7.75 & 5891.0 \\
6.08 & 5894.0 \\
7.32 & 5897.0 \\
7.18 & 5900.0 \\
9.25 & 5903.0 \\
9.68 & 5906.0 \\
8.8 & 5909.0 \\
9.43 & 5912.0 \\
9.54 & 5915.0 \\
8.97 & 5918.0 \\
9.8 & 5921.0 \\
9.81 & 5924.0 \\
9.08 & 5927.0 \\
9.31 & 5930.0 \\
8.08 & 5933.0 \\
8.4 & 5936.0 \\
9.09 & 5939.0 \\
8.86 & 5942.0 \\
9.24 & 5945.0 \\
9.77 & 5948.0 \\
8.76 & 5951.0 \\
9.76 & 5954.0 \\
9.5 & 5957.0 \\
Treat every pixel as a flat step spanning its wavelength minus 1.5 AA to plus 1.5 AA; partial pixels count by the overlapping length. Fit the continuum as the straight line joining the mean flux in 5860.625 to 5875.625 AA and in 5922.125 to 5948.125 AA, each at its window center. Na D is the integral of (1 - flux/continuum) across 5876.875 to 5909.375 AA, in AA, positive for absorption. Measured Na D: 3.6 AA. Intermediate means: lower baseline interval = 9.09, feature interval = 8.06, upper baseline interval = 9.04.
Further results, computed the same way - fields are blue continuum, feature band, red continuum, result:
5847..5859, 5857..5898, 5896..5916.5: 2.3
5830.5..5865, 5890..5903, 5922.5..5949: 2.7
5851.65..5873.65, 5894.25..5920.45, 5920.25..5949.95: 1.2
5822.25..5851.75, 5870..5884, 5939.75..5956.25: 0.7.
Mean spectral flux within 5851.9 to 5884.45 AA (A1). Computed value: 9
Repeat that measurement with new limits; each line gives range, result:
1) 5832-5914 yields 8.83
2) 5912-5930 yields 9.43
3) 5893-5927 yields 8.77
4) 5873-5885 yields 8.93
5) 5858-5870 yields 9.08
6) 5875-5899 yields 7.8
